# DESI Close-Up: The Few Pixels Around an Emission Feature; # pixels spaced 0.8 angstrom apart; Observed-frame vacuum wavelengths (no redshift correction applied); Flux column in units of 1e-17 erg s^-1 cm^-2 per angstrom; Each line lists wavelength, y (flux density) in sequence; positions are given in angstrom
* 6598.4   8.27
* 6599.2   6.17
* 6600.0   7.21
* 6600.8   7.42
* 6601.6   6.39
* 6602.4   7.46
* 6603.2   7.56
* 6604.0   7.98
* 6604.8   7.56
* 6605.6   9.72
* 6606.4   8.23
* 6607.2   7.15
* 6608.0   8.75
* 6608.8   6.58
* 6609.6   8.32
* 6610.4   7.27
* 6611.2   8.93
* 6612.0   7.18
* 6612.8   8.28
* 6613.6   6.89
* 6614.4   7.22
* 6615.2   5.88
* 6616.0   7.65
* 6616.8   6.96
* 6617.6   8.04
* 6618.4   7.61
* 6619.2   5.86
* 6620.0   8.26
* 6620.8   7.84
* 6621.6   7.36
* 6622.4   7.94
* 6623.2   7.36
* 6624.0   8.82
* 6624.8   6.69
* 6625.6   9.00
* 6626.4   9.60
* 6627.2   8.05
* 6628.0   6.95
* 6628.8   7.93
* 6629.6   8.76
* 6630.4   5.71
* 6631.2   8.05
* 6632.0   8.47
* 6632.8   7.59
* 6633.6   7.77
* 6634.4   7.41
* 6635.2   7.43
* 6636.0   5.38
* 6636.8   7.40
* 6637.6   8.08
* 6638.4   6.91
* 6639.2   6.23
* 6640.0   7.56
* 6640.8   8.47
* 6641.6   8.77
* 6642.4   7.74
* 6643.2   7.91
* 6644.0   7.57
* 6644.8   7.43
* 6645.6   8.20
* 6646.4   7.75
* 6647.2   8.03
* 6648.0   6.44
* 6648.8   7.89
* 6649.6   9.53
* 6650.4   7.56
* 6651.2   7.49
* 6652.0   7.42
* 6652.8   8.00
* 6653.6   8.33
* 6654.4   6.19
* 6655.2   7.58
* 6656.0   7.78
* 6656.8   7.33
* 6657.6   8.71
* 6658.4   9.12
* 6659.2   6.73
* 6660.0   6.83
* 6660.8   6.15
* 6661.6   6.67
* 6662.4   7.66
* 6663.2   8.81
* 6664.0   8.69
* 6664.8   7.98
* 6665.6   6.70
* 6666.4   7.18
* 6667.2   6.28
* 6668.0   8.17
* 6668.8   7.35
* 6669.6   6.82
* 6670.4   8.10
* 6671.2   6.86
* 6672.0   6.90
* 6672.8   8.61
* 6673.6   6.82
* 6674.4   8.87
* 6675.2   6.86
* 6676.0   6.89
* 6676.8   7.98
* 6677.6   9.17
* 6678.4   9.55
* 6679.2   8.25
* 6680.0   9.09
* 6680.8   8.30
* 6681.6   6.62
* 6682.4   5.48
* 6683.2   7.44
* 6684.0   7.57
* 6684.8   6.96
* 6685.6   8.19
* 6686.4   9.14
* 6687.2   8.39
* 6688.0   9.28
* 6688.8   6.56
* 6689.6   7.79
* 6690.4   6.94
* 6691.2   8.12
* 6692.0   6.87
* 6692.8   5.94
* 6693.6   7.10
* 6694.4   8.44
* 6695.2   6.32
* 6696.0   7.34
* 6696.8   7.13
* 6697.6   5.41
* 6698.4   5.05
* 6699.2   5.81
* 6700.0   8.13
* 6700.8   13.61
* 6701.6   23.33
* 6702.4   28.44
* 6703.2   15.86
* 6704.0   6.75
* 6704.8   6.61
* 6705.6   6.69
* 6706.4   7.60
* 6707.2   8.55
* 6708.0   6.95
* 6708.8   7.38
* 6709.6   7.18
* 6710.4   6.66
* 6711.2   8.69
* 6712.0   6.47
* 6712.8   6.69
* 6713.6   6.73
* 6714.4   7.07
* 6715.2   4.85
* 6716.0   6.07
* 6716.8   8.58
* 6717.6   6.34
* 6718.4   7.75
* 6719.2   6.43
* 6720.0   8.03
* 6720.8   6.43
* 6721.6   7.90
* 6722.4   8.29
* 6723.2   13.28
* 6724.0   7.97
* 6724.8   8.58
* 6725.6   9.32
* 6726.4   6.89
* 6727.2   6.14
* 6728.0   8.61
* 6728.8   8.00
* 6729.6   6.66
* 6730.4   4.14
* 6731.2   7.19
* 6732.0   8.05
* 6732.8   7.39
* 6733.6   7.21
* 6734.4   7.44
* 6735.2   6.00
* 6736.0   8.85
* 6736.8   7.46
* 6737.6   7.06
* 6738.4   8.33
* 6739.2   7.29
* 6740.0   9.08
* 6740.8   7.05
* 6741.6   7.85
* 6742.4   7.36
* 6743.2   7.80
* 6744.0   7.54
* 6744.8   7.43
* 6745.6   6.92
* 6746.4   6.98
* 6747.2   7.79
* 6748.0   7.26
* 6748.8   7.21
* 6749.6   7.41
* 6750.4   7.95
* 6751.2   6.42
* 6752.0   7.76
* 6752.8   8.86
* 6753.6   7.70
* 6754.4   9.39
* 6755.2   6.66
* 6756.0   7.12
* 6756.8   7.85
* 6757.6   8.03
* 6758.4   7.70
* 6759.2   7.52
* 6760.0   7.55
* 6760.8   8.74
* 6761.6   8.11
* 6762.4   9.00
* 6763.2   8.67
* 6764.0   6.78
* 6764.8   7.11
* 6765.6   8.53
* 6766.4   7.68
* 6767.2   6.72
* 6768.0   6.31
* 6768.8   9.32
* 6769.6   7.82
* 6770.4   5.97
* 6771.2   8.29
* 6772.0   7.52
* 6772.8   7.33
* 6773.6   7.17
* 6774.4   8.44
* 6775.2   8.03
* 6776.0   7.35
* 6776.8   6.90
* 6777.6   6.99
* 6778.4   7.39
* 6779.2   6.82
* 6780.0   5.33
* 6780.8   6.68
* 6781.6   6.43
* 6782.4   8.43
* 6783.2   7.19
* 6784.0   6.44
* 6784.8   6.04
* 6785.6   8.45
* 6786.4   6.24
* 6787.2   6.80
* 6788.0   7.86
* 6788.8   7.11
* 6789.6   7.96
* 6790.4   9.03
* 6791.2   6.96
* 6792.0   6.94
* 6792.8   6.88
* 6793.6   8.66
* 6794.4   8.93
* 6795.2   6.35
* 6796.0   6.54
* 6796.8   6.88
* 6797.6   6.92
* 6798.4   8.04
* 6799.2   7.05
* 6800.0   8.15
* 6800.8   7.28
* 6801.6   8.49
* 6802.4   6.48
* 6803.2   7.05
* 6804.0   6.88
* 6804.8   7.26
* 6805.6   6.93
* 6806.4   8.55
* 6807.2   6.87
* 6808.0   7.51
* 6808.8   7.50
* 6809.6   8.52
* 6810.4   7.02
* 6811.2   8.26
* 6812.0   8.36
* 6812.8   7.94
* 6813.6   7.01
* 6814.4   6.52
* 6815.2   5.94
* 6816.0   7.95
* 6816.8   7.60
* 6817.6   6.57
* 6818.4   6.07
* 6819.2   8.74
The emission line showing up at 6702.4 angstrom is H-alpha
